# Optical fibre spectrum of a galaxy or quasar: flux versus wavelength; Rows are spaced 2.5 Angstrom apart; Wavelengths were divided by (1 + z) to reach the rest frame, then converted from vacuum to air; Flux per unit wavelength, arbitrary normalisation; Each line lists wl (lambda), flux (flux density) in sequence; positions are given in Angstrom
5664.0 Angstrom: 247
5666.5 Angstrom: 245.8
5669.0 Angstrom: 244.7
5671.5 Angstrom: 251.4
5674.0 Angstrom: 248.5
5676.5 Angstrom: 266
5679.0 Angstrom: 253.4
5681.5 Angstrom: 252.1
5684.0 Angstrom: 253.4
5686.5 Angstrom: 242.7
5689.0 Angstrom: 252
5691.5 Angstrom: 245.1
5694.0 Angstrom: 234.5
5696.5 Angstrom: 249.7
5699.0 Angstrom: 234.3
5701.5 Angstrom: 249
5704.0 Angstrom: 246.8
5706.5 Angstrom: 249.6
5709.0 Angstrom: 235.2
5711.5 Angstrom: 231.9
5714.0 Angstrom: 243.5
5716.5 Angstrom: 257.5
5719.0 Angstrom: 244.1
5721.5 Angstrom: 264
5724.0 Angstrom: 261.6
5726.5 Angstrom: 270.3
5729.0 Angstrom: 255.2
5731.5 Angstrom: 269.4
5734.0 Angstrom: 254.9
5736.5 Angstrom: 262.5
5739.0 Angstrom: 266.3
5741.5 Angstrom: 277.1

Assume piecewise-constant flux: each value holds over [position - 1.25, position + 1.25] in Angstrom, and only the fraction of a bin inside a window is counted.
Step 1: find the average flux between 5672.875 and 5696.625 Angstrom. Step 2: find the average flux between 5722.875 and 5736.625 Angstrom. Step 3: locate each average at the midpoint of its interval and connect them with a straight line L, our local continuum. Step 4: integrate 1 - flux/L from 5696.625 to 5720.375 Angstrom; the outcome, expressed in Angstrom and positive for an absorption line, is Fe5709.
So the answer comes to 1.2 Angstrom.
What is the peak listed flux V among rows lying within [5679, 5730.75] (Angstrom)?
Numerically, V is 270.3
